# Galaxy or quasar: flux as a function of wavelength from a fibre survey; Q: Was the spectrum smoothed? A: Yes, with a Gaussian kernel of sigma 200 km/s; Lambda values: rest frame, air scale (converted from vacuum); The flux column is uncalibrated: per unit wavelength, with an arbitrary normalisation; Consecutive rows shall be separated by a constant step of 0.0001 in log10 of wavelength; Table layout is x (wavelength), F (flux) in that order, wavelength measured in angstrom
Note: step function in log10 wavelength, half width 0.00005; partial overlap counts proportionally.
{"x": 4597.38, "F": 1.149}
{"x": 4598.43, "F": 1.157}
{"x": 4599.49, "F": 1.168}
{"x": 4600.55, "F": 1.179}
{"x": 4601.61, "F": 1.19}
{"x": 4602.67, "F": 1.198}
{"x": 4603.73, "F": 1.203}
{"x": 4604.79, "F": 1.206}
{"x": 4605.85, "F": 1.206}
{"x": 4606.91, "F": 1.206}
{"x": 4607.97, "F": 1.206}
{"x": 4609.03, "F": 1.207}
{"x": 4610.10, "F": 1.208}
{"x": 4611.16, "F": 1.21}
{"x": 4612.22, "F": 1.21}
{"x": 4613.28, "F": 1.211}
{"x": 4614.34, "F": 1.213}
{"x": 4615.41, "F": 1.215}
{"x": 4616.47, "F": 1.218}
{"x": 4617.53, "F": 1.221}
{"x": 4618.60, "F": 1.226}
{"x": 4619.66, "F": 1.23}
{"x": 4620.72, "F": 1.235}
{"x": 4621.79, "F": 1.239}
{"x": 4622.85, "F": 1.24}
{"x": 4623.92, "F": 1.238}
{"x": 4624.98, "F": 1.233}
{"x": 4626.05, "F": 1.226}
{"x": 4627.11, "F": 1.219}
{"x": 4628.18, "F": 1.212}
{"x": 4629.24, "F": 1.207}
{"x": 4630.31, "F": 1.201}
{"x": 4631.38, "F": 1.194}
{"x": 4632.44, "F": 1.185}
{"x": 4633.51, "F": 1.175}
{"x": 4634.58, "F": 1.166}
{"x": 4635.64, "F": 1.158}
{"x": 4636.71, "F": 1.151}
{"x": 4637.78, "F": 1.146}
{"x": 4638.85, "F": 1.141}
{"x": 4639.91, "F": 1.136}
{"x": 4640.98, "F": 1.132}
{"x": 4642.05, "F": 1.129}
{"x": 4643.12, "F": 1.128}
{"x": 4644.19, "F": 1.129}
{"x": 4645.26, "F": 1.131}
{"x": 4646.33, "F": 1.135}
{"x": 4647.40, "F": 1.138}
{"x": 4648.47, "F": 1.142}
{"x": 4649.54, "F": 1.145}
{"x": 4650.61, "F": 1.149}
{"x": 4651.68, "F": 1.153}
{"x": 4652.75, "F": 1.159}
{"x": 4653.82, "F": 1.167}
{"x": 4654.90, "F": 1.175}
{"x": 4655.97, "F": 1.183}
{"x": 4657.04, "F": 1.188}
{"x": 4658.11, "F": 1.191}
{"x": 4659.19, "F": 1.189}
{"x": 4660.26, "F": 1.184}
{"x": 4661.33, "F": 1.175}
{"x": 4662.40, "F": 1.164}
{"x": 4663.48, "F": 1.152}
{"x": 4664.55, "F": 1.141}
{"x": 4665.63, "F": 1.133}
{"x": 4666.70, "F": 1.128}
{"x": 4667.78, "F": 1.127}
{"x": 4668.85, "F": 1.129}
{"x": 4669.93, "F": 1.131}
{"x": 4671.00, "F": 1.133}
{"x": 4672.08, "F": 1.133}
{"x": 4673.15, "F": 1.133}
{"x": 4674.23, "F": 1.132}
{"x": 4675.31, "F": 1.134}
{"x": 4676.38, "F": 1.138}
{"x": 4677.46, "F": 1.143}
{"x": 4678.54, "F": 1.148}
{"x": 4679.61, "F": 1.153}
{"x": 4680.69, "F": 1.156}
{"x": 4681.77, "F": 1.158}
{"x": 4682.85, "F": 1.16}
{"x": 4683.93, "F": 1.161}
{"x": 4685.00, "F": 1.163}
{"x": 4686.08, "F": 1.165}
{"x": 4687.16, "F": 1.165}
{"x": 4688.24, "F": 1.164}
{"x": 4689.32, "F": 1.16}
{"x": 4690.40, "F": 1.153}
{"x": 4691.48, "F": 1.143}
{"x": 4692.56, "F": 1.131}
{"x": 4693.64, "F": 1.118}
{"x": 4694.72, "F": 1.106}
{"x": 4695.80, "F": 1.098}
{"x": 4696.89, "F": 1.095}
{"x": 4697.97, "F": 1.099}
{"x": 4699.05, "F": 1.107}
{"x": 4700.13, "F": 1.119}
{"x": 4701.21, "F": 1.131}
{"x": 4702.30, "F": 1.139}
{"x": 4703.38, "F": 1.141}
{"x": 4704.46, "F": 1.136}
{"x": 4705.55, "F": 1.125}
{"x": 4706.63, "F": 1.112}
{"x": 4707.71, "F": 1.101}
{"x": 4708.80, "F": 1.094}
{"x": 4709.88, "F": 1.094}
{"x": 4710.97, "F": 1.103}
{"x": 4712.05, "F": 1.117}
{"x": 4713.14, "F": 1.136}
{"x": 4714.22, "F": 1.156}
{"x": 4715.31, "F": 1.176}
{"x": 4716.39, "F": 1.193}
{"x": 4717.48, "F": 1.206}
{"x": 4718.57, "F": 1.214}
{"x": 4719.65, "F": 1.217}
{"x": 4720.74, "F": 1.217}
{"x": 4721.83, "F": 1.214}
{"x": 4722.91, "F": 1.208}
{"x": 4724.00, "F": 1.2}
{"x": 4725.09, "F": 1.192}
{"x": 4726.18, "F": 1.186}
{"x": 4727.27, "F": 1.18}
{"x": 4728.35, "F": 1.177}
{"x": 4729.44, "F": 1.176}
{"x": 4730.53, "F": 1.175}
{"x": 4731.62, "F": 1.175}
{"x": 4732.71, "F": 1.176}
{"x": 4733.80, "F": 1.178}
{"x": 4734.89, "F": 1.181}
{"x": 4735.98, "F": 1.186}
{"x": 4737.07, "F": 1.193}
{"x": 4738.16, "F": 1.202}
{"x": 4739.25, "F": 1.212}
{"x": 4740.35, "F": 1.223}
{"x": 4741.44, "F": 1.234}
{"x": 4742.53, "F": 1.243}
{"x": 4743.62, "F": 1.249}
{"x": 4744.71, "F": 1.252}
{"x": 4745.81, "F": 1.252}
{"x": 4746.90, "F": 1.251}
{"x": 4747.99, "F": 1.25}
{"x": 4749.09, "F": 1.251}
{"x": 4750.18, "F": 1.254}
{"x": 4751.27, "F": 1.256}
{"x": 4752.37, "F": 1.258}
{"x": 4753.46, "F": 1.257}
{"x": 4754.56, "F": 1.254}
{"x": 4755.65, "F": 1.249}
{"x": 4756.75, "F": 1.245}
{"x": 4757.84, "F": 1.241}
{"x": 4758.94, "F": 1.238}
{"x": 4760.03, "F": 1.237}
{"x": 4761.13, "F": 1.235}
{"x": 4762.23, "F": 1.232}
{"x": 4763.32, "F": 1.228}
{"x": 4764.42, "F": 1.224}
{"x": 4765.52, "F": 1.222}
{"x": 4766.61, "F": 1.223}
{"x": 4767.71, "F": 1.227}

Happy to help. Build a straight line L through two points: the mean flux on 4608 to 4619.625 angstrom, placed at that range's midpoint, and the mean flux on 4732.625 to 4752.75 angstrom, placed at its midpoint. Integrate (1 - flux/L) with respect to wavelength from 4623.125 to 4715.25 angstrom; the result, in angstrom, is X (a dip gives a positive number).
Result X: 5.3 angstrom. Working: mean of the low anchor 1.21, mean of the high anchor 1.23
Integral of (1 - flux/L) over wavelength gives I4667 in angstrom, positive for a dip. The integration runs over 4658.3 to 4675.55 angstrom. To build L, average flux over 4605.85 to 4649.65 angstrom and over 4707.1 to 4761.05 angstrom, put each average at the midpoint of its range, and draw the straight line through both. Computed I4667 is 0.7 angstrom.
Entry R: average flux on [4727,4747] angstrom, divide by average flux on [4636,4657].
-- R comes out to 1.05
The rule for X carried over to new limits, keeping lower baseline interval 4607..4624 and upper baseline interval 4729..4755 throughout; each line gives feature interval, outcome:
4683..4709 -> 1.9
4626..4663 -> 1.7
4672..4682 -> 0.6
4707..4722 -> 0.8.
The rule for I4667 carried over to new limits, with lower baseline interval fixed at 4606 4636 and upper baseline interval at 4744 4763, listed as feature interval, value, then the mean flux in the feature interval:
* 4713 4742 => 1.12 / 1.19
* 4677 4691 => 0.81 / 1.16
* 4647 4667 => 0.98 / 1.16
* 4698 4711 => 1.24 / 1.12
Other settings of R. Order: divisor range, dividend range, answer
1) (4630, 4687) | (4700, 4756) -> 1.03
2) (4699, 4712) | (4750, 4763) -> 1.12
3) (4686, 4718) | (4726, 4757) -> 1.08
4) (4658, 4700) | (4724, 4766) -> 1.07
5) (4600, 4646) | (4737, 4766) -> 1.04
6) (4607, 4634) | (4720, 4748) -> 0.99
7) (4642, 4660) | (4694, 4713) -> 0.96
